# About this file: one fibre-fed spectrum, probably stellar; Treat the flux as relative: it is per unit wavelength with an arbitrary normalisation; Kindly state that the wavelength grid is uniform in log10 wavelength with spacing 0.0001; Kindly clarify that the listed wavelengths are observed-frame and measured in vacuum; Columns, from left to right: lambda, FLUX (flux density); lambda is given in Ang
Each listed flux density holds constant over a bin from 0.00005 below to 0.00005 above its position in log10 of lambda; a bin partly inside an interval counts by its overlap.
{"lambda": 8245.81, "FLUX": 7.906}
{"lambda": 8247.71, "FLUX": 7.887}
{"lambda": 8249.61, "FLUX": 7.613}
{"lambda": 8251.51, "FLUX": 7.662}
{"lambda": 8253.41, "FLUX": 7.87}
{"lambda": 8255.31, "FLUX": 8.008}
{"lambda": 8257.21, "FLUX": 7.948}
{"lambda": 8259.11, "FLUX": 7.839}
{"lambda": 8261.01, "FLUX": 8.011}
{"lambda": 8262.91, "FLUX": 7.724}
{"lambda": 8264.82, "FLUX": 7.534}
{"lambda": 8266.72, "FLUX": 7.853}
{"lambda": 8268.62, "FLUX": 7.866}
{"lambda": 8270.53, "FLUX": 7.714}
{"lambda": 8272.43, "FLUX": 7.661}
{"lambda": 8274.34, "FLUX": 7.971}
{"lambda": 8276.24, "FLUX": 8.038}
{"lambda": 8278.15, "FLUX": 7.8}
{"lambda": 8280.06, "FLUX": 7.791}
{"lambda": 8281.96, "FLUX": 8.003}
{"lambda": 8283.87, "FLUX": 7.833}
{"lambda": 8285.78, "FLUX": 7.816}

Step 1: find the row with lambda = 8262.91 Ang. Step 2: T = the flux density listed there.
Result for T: 7.724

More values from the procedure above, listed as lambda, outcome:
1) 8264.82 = 7.534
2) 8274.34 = 7.971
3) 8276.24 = 8.038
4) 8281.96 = 8.003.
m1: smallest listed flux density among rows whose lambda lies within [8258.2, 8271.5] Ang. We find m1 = 7.534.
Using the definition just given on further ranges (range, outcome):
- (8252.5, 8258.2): 7.87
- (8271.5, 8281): 7.661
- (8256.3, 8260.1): 7.839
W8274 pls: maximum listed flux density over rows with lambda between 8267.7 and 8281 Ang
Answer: 8.038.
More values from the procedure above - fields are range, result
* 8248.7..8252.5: 7.662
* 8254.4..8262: 8.011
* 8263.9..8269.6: 7.866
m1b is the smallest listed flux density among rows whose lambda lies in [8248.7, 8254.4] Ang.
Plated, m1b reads 7.613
